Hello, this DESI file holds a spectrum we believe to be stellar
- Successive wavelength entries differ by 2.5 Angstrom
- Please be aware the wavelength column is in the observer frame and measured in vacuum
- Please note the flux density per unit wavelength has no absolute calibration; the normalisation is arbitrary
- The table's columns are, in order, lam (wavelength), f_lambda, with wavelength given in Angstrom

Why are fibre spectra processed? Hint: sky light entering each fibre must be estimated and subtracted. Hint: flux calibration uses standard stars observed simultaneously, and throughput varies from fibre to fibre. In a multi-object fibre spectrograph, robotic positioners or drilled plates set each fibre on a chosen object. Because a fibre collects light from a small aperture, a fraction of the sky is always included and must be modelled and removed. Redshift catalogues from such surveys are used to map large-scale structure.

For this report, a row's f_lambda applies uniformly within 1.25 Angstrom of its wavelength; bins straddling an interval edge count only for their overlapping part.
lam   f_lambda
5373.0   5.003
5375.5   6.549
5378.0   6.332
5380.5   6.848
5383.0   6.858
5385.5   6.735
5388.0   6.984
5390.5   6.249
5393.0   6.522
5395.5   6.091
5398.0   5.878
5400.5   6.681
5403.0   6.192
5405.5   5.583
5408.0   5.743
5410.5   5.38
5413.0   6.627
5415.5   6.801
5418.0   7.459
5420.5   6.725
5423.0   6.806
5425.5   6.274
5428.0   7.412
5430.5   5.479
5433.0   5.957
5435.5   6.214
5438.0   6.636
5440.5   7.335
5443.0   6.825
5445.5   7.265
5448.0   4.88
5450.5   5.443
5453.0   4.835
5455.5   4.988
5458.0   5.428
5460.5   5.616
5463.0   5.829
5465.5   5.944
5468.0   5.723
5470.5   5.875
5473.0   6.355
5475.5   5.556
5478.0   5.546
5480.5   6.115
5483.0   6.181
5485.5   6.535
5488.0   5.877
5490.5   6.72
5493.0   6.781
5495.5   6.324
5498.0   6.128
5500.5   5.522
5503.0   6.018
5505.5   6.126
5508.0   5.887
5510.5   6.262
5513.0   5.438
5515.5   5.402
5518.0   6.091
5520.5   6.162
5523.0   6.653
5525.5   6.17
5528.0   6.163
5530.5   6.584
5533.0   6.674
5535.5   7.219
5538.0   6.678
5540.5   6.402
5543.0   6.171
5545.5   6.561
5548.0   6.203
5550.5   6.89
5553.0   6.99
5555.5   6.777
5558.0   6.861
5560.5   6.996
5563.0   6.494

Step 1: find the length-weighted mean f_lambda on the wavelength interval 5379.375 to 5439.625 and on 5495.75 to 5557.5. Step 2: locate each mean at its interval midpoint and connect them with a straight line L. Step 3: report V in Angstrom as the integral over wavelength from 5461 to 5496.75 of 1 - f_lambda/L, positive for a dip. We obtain 1.5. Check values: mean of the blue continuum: 6.43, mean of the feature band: 6.09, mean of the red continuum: 6.31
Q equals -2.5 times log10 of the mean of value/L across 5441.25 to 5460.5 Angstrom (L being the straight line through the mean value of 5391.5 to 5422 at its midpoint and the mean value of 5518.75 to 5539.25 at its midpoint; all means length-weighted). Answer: 0.122 mag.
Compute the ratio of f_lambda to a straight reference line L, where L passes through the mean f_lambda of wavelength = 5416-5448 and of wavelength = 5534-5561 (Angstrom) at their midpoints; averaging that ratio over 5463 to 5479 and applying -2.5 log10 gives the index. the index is 0.14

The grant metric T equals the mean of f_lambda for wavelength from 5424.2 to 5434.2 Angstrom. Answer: 6.28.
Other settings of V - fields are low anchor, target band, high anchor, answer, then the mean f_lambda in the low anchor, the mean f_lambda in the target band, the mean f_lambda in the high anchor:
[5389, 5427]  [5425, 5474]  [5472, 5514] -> 1.6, 6.35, 6.01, 6.08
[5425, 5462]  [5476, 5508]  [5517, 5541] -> 0.8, 6.03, 6.13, 6.49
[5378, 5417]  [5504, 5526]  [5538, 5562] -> 1.9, 6.35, 6.02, 6.65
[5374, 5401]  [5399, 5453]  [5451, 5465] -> -4.1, 6.5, 6.33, 5.38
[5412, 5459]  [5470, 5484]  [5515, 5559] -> 1.0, 6.29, 5.94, 6.5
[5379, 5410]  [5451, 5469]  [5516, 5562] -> 2.7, 6.34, 5.48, 6.55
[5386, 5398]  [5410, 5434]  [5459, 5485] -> -1.2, 6.42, 6.53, 5.89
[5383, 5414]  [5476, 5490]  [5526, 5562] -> 0.9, 6.24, 6.06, 6.64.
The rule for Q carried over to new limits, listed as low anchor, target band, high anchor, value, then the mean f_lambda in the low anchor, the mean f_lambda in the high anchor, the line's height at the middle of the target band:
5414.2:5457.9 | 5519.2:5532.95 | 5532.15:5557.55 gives 0.04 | 6.29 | 6.66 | 6.6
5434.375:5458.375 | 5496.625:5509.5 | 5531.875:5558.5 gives 0.08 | 6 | 6.67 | 6.39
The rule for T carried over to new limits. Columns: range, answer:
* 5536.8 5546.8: 6.45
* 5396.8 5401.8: 6.28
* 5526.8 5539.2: 6.67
